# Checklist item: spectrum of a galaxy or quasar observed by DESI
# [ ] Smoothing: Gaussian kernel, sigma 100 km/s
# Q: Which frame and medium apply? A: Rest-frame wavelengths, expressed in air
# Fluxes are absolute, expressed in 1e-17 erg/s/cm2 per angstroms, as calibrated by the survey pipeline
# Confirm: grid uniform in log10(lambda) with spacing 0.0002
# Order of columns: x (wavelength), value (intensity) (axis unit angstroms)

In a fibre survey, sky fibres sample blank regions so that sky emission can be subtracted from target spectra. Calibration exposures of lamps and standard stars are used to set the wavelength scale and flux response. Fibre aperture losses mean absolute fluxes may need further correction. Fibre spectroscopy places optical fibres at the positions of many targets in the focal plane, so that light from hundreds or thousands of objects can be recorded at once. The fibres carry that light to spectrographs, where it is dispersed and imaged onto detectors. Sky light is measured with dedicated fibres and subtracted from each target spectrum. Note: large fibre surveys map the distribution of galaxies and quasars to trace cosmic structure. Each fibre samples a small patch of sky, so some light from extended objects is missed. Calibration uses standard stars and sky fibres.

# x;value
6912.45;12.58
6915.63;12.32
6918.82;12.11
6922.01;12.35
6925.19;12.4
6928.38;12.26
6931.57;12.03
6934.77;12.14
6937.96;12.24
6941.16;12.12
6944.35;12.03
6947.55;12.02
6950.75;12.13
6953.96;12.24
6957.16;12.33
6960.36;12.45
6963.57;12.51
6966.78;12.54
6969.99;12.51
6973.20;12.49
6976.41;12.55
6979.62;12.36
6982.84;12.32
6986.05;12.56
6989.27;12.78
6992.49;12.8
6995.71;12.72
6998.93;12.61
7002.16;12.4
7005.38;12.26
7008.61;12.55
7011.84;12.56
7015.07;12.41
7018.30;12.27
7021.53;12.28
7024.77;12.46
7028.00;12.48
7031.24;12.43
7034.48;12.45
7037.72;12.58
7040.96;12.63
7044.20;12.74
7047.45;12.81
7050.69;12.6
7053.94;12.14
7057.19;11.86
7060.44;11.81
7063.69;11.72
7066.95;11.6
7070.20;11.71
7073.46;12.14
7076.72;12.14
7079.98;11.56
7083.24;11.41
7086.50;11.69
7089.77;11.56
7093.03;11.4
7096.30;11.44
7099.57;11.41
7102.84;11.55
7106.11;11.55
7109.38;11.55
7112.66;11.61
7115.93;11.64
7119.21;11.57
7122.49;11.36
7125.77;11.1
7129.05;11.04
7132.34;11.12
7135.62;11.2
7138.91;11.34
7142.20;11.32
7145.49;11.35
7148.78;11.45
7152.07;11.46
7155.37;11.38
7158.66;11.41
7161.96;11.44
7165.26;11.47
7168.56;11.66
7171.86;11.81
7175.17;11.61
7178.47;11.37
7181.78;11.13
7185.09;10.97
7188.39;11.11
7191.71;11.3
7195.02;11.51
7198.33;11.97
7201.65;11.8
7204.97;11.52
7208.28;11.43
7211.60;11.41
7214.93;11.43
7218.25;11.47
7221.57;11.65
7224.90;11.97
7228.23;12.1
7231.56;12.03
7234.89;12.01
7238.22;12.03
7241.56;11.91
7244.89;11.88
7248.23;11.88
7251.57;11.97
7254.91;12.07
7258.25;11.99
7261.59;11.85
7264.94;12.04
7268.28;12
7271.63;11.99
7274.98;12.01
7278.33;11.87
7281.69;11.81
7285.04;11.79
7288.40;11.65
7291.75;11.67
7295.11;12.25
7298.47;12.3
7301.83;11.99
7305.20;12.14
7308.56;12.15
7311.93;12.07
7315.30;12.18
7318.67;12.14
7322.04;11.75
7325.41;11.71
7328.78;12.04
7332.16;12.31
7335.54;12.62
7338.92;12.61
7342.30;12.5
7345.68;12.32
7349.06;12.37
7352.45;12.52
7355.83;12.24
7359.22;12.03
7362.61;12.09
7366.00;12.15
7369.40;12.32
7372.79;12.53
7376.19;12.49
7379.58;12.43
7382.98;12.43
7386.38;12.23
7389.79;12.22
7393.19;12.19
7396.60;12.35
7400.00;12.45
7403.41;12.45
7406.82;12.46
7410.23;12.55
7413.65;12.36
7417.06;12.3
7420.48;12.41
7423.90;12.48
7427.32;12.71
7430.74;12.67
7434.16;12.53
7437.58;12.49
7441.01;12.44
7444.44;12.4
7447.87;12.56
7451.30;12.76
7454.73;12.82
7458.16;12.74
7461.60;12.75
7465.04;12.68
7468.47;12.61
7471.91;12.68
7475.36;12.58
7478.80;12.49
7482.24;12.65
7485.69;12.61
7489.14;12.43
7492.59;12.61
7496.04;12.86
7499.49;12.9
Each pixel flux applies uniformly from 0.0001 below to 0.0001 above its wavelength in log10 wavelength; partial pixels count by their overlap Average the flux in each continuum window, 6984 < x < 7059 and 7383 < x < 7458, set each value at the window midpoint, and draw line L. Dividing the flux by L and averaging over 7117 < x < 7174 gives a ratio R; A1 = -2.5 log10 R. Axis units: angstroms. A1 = 0.10 mag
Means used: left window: 12.5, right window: 12.5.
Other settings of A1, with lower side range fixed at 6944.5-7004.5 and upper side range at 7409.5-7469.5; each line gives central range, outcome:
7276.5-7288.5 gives 0.07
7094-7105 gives 0.09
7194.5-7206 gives 0.07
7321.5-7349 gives 0.02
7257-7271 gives 0.05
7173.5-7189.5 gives 0.12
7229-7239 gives 0.04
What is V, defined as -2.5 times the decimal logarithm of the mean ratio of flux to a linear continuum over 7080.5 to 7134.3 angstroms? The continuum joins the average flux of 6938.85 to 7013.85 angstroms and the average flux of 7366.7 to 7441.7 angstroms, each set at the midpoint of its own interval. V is 0.09 mag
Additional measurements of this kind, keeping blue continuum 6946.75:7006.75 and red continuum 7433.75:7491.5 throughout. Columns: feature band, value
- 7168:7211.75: 0.10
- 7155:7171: 0.09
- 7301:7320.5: 0.04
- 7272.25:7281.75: 0.06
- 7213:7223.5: 0.09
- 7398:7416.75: 0.01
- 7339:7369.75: 0.02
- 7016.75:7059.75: 0.00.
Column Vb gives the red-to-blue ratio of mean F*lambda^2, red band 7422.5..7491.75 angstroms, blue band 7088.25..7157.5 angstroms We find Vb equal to 1.2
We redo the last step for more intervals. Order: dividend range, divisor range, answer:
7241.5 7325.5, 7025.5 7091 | 1.05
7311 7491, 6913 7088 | 1.13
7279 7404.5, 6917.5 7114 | 1.10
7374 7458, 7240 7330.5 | 1.08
